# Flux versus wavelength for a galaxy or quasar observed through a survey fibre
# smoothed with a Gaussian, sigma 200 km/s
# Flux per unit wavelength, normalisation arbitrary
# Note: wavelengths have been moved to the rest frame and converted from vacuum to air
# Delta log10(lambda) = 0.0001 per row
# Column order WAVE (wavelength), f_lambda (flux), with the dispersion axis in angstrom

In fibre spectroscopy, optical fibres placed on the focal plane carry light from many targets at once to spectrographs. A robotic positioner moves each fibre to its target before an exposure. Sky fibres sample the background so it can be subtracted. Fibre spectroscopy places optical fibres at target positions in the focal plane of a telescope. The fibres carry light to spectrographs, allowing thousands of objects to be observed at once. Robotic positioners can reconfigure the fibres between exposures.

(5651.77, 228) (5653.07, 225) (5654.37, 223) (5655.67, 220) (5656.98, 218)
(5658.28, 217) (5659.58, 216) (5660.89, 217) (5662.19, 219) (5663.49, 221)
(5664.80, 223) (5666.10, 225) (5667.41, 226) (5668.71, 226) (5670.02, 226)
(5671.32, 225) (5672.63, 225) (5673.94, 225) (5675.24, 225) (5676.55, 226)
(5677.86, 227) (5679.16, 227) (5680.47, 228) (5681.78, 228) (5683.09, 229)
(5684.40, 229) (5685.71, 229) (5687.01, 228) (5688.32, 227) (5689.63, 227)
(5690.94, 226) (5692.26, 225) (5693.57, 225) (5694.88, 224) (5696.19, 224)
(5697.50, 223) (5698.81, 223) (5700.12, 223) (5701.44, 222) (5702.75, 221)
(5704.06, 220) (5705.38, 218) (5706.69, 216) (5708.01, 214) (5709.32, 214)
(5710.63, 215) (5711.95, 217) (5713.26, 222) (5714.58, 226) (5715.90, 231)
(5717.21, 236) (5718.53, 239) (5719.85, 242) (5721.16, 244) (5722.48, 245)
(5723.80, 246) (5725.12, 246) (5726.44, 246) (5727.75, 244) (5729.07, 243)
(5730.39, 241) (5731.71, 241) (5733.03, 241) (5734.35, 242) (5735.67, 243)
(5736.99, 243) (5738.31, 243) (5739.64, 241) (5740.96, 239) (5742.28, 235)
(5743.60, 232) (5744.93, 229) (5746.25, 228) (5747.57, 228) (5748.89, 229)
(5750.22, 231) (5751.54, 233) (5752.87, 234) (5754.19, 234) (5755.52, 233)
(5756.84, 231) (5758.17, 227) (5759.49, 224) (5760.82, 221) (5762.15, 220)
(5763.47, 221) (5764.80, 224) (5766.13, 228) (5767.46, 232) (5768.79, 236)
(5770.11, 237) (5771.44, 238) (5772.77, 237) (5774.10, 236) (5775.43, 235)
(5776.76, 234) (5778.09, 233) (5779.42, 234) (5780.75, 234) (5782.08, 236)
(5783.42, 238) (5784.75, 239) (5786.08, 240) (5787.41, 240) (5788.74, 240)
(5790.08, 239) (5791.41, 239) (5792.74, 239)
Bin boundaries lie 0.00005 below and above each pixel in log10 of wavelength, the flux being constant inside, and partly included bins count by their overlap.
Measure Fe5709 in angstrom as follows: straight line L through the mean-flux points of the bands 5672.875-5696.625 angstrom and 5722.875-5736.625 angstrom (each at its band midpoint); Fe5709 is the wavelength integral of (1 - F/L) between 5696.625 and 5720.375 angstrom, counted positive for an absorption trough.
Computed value 1.22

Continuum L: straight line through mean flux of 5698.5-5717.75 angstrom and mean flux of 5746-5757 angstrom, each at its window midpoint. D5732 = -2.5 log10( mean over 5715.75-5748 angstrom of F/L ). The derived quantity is -0.061 mag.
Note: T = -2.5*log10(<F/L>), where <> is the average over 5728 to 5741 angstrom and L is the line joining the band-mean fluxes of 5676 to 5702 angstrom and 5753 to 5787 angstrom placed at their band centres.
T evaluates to -0.057 mag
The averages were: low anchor 226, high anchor 232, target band 242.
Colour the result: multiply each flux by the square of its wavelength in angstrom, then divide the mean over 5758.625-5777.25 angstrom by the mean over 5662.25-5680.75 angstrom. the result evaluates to 1.06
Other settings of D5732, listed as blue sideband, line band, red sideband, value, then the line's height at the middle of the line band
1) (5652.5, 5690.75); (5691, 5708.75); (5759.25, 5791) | 0.03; 227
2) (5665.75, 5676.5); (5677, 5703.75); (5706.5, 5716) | -0.02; 222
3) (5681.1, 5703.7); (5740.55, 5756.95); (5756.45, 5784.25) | -0.01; 230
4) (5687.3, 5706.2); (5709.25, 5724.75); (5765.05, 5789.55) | -0.03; 227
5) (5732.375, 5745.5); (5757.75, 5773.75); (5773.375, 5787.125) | 0.04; 237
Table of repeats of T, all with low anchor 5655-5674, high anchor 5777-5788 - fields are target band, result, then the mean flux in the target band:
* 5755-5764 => 0.04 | 225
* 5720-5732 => -0.07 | 244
